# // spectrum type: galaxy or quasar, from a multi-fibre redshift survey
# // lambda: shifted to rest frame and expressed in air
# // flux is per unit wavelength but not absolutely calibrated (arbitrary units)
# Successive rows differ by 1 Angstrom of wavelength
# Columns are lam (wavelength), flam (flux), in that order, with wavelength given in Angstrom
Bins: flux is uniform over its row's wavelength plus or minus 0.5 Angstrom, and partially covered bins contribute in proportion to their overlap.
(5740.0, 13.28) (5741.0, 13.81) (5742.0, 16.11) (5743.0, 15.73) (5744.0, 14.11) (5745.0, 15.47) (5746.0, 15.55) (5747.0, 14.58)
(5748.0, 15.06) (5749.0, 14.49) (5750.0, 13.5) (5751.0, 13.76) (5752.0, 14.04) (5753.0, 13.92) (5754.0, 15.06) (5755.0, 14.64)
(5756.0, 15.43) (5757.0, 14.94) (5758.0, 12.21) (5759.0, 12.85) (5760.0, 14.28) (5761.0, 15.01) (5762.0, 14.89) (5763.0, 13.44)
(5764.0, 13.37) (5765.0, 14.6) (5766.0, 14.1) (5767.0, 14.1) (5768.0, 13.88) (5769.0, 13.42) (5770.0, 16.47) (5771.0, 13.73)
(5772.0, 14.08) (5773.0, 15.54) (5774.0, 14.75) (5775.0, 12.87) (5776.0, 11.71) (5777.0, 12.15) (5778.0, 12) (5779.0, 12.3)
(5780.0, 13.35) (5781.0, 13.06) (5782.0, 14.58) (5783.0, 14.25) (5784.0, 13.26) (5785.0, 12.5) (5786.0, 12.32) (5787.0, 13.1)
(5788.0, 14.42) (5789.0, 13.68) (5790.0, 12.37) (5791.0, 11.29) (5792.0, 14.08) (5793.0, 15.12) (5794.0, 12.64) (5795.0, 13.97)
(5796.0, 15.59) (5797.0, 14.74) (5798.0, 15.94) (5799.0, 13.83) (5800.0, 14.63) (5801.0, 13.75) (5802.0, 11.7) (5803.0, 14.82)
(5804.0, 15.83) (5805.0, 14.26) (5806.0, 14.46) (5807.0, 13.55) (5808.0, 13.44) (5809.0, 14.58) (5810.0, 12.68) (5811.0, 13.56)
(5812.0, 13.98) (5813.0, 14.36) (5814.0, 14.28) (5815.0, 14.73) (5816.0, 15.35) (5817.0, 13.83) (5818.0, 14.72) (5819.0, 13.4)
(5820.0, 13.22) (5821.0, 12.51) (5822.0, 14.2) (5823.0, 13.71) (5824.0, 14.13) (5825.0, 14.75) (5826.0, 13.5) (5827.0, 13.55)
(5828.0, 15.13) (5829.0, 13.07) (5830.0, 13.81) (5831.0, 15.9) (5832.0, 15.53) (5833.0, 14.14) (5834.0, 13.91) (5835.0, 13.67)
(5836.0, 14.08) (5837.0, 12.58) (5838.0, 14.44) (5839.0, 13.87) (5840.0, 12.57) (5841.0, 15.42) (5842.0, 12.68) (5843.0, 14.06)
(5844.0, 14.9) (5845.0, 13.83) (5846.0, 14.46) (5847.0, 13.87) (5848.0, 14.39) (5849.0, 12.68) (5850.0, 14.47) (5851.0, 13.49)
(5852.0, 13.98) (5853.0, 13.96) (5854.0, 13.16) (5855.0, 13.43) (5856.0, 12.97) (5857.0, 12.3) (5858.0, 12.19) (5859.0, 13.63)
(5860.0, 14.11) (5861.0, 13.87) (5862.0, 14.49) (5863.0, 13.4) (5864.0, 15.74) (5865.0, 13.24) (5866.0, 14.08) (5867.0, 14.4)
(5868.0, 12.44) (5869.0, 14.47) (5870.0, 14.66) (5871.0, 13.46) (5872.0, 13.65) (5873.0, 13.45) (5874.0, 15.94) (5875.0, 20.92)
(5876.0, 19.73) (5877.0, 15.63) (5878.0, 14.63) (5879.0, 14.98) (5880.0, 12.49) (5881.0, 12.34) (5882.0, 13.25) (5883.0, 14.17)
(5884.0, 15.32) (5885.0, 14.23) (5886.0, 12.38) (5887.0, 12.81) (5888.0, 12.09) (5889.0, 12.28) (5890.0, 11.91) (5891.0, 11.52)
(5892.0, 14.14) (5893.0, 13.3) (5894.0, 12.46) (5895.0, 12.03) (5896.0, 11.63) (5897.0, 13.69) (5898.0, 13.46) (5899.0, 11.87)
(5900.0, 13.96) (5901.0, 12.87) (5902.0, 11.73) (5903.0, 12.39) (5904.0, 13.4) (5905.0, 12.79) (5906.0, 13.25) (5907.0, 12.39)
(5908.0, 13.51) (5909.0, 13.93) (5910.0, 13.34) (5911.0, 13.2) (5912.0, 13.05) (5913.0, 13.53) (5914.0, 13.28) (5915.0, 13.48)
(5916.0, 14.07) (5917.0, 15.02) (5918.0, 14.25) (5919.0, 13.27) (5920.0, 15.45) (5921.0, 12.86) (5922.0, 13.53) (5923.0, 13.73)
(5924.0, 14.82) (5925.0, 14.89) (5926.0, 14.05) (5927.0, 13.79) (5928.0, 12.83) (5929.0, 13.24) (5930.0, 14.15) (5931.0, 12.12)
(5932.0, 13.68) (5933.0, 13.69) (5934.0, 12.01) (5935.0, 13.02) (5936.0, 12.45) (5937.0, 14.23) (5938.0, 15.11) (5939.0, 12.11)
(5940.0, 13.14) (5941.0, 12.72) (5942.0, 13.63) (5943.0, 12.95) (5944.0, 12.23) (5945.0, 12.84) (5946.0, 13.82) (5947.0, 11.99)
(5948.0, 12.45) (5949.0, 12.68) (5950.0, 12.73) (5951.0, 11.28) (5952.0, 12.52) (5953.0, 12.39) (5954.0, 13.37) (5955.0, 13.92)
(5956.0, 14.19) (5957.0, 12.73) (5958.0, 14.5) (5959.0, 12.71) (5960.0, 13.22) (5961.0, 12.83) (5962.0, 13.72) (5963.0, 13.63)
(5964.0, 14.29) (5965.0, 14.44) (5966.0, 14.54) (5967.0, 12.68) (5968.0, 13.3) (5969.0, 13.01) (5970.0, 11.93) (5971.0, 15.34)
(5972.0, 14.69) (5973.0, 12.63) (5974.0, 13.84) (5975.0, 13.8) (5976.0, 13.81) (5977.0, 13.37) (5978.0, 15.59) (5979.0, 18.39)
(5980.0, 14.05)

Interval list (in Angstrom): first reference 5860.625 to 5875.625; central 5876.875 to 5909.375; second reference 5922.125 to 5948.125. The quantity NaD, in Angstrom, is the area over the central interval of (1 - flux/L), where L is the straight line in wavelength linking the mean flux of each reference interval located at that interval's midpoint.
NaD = 2.4 Angstrom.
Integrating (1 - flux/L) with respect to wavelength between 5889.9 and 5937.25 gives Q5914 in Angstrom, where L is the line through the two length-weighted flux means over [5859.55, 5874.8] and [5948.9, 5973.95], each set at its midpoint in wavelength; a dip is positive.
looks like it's 1.7 Angstrom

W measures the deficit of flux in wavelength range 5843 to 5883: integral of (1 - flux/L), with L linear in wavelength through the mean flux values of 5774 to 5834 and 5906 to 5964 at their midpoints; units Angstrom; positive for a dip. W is -1.7 Angstrom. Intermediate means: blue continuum 13.8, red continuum 13.3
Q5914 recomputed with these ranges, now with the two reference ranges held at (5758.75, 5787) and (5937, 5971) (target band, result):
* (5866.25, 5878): -1.65 Angstrom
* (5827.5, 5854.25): -1.03 Angstrom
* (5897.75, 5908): 0.38 Angstrom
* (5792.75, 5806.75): -0.77 Angstrom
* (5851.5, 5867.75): -0.27 Angstrom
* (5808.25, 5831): -0.75 Angstrom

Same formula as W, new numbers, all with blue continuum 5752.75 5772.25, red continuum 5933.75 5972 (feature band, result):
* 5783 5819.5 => 0.27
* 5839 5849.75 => -0.09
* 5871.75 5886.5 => -1.40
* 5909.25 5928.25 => -0.63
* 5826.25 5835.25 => -0.28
